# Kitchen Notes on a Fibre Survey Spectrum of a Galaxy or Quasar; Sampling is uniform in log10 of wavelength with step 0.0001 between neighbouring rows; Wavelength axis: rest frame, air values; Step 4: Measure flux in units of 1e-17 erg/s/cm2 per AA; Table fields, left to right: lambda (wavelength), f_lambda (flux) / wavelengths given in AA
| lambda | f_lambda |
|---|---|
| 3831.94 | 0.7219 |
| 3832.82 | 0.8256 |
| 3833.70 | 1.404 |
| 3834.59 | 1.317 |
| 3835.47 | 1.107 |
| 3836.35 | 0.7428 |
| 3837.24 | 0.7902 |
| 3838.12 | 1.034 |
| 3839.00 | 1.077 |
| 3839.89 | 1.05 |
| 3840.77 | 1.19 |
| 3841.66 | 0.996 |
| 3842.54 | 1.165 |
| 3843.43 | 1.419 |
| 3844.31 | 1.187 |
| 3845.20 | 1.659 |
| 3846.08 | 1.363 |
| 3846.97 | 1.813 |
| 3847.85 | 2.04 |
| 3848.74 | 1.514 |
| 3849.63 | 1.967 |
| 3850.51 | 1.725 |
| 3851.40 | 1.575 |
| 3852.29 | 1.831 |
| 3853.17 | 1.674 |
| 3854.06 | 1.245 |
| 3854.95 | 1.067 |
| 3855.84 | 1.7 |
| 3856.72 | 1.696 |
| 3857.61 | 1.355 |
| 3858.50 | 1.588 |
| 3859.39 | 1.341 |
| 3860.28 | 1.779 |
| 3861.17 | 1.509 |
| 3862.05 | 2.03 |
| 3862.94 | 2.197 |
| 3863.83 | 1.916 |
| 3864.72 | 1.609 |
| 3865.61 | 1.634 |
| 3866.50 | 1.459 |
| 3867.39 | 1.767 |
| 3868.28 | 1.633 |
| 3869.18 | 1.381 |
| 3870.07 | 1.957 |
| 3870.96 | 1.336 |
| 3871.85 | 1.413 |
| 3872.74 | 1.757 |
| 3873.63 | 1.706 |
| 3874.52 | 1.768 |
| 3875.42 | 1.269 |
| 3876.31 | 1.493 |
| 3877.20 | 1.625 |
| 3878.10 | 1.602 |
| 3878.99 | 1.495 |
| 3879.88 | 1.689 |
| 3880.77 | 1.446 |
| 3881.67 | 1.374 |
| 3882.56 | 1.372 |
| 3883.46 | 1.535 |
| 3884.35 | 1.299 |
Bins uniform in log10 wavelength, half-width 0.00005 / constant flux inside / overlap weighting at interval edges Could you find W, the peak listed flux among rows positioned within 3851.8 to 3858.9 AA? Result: 1.831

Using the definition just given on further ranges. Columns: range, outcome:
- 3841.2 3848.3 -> 2.04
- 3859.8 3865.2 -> 2.197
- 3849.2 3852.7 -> 1.967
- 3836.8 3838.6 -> 1.034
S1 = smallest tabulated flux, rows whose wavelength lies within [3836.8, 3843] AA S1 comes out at 0.7902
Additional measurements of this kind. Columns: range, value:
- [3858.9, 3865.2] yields 1.341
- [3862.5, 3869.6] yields 1.381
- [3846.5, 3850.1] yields 1.514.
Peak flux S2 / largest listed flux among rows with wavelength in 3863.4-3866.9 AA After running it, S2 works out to 1.916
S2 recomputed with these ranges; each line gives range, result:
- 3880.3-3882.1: 1.446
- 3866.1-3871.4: 1.957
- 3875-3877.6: 1.625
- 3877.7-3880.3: 1.689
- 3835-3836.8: 1.107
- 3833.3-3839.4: 1.404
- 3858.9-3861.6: 1.779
